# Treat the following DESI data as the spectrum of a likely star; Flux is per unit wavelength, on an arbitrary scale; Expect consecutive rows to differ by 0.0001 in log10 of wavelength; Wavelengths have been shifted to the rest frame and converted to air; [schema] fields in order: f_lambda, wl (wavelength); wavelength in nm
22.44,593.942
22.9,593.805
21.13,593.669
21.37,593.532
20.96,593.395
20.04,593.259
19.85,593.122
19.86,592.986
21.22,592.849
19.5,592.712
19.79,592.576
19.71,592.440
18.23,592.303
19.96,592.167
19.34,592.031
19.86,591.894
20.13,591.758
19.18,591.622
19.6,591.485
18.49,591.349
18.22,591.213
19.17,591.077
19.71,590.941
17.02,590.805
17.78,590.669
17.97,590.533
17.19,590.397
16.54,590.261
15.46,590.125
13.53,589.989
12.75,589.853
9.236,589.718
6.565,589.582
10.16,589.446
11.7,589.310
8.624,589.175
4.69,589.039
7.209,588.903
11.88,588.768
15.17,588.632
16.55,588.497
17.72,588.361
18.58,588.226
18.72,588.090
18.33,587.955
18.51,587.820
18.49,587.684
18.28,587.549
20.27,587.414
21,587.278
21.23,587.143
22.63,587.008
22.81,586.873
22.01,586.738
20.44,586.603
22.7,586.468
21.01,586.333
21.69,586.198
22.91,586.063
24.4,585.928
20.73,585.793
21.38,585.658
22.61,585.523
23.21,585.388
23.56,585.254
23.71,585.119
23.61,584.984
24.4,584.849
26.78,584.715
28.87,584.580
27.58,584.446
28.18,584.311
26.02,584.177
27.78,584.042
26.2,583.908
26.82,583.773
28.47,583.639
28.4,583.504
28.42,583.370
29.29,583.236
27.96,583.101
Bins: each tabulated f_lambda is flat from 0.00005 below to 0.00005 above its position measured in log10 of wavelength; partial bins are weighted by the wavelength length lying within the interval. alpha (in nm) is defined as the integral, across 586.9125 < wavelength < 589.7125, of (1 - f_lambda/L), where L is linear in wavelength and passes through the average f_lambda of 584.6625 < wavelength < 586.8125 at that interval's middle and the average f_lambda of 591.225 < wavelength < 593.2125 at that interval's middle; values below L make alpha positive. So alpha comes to 0.827 nm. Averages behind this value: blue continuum 22.8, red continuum 19.6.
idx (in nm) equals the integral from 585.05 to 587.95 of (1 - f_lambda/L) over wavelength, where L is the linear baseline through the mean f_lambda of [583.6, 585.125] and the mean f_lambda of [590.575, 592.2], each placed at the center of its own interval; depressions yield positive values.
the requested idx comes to 0.33 nm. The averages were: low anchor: 26.6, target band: 21.5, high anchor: 19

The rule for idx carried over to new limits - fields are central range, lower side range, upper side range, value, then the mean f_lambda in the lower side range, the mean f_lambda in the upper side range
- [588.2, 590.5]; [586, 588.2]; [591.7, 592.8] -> 0.87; 20.6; 19.6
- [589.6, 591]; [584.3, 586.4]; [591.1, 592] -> 0.33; 23.9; 19.2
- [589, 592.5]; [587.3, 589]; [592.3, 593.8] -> 0.53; 16.6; 20.4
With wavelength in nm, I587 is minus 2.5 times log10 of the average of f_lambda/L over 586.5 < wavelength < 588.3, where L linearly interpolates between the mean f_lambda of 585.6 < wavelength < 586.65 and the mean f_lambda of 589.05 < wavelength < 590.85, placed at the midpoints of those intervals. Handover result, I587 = -0.06 mag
